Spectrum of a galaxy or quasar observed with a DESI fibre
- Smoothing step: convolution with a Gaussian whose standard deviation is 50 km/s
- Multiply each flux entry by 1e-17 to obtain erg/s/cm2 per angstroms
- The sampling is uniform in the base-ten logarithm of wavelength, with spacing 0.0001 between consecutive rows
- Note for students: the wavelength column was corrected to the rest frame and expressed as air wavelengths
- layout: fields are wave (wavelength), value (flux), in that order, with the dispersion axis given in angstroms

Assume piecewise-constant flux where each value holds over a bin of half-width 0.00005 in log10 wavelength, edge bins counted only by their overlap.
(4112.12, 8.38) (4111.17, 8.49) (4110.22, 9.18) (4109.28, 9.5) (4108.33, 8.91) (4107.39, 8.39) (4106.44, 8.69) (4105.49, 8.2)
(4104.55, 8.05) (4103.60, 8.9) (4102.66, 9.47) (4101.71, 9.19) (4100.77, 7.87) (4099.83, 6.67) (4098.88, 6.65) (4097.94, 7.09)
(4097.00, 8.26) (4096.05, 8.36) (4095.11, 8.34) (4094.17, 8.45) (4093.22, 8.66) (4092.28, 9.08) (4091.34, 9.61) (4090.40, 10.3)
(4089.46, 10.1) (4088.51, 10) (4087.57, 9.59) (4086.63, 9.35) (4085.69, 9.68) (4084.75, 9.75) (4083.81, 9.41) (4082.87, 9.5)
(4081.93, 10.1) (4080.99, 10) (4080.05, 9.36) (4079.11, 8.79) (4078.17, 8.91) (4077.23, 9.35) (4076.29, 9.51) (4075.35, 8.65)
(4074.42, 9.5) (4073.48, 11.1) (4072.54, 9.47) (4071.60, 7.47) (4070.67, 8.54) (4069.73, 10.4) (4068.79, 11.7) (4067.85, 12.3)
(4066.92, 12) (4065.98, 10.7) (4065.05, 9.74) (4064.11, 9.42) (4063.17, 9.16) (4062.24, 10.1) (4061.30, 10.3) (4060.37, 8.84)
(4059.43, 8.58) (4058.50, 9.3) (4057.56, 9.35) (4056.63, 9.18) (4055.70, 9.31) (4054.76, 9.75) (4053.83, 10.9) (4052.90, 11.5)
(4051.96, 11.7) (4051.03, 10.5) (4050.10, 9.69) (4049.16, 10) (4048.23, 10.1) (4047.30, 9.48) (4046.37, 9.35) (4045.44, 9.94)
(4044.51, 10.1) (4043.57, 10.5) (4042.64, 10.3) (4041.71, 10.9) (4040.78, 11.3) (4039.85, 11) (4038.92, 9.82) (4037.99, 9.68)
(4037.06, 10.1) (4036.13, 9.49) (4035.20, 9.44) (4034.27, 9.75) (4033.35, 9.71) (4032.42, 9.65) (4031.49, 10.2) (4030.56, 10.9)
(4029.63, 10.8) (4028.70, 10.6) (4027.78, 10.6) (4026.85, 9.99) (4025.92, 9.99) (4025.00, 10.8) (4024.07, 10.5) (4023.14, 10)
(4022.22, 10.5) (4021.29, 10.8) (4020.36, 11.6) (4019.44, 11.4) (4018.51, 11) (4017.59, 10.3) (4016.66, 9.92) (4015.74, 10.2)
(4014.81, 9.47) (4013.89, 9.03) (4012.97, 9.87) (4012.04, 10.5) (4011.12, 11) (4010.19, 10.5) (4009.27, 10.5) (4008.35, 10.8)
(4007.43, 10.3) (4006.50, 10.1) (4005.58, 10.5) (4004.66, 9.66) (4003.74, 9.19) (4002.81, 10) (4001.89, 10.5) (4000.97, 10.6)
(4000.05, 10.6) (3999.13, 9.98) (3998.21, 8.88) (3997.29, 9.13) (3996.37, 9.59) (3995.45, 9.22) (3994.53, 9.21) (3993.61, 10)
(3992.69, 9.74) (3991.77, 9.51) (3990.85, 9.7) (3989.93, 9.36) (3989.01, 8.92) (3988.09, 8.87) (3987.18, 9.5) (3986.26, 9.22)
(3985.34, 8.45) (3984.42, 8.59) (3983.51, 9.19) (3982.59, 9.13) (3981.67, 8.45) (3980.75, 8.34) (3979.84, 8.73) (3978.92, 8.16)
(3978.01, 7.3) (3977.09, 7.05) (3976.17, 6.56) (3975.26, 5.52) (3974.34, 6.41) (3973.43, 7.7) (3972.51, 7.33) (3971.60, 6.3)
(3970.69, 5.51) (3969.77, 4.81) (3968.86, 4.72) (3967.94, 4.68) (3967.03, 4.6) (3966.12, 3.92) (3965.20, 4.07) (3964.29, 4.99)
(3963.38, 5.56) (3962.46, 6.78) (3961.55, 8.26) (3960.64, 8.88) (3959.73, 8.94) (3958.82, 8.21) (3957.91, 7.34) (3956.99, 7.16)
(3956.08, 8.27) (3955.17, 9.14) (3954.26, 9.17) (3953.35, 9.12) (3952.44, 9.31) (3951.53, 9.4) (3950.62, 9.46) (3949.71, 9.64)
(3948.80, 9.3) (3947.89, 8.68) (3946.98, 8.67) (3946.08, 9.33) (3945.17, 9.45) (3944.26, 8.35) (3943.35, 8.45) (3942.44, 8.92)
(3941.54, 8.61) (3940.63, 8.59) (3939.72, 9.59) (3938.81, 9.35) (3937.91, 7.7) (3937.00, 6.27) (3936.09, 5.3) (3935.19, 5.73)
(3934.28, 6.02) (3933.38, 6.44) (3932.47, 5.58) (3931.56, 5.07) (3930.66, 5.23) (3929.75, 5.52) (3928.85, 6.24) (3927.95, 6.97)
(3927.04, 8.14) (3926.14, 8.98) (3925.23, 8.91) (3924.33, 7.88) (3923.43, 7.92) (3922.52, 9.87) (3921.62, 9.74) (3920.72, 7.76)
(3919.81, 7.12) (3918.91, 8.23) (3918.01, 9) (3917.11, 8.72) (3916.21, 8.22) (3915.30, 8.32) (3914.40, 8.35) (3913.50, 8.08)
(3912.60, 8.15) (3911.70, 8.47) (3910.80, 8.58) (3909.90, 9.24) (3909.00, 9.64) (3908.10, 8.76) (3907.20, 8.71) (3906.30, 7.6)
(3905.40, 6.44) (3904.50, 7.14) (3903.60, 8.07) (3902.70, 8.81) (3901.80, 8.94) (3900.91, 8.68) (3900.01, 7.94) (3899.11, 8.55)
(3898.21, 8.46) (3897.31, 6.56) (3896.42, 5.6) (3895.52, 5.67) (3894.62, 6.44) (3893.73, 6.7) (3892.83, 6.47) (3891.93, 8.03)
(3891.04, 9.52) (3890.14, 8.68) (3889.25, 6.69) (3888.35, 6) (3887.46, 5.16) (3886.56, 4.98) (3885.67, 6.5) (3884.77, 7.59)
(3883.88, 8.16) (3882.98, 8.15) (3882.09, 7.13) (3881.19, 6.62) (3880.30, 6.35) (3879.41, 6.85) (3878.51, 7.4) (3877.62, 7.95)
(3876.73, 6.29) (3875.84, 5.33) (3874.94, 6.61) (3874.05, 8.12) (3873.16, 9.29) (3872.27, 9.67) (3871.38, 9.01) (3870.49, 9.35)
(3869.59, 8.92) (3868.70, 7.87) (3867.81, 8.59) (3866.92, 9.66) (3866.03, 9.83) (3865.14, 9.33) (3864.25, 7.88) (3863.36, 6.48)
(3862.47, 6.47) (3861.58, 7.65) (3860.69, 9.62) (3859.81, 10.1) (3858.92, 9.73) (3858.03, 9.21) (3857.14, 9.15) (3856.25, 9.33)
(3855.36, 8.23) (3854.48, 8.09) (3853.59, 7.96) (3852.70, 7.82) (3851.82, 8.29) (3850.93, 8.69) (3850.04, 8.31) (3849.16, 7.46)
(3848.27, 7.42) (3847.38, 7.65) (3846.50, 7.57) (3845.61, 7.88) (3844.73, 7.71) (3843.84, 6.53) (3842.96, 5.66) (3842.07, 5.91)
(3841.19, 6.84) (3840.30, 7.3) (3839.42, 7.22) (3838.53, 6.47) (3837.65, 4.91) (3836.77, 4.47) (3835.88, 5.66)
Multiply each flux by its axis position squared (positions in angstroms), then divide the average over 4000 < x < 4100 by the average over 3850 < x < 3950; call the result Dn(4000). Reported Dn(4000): 1.3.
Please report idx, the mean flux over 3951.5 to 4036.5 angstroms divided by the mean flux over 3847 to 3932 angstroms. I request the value 1.13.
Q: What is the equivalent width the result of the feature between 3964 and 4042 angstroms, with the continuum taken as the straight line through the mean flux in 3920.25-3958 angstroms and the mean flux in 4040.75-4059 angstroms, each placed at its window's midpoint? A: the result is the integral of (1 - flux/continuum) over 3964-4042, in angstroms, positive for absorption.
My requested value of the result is 1.26 angstroms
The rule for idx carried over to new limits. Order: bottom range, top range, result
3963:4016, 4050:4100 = 1.13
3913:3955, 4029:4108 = 1.19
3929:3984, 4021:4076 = 1.36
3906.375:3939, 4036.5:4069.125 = 1.32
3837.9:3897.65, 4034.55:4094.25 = 1.29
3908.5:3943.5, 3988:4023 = 1.28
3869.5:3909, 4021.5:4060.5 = 1.35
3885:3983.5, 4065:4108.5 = 1.22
